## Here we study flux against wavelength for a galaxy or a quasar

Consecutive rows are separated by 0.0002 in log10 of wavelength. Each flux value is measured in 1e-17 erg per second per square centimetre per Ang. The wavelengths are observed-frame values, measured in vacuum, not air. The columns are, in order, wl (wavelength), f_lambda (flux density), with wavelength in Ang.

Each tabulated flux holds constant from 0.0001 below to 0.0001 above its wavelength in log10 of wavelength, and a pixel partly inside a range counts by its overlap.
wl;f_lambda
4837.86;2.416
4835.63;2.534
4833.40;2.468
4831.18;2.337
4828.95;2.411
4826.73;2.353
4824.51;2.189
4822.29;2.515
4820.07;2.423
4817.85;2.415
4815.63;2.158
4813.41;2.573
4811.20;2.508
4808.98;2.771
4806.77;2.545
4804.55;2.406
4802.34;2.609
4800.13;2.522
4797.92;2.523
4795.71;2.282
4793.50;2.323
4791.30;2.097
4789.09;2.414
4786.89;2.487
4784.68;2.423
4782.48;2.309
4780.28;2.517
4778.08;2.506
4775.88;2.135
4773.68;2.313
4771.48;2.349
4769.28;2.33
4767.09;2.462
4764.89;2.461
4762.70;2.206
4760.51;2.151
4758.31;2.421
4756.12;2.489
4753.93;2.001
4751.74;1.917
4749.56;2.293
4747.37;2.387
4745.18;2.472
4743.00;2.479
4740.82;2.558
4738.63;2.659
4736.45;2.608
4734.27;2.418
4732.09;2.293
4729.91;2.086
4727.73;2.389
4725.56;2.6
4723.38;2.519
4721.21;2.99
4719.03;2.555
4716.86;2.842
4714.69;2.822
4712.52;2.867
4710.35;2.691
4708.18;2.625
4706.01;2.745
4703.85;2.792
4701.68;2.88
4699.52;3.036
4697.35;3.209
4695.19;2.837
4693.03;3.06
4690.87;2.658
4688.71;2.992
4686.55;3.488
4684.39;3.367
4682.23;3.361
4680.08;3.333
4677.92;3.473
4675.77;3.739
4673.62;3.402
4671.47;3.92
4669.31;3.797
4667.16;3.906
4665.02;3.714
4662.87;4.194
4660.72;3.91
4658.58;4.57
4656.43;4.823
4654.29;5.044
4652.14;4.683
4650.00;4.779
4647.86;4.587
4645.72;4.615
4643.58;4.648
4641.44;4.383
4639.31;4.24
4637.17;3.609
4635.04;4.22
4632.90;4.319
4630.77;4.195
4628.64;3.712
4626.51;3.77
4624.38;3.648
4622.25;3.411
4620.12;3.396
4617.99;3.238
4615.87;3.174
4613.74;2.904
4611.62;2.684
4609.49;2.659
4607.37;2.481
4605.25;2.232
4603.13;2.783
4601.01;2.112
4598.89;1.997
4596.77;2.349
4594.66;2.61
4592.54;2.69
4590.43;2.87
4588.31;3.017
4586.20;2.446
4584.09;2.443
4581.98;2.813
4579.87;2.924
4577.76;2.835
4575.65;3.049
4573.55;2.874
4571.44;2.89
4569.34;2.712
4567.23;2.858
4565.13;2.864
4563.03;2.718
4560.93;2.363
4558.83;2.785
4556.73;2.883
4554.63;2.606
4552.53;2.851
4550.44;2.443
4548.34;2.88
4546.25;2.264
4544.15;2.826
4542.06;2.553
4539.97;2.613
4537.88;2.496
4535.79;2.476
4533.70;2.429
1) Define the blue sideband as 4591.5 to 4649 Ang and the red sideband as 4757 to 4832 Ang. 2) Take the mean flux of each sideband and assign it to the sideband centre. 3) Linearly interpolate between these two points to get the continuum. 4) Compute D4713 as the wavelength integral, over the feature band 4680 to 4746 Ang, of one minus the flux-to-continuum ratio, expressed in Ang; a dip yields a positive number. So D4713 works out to 1.9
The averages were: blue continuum 3.36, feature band 2.77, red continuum 2.4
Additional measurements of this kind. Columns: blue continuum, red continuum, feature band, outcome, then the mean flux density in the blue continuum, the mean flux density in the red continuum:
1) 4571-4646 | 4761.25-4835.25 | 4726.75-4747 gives 1.6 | 3.16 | 2.4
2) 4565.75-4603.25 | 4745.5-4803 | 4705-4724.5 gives -2.3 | 2.68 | 2.34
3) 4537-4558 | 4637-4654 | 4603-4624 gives 5.3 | 2.64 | 4.51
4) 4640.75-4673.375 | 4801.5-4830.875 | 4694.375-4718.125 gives 5.8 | 4.35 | 2.45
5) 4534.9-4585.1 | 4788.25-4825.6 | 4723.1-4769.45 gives 2.4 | 2.71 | 2.43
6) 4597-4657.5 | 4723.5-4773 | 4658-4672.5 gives -3.3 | 3.64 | 2.37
